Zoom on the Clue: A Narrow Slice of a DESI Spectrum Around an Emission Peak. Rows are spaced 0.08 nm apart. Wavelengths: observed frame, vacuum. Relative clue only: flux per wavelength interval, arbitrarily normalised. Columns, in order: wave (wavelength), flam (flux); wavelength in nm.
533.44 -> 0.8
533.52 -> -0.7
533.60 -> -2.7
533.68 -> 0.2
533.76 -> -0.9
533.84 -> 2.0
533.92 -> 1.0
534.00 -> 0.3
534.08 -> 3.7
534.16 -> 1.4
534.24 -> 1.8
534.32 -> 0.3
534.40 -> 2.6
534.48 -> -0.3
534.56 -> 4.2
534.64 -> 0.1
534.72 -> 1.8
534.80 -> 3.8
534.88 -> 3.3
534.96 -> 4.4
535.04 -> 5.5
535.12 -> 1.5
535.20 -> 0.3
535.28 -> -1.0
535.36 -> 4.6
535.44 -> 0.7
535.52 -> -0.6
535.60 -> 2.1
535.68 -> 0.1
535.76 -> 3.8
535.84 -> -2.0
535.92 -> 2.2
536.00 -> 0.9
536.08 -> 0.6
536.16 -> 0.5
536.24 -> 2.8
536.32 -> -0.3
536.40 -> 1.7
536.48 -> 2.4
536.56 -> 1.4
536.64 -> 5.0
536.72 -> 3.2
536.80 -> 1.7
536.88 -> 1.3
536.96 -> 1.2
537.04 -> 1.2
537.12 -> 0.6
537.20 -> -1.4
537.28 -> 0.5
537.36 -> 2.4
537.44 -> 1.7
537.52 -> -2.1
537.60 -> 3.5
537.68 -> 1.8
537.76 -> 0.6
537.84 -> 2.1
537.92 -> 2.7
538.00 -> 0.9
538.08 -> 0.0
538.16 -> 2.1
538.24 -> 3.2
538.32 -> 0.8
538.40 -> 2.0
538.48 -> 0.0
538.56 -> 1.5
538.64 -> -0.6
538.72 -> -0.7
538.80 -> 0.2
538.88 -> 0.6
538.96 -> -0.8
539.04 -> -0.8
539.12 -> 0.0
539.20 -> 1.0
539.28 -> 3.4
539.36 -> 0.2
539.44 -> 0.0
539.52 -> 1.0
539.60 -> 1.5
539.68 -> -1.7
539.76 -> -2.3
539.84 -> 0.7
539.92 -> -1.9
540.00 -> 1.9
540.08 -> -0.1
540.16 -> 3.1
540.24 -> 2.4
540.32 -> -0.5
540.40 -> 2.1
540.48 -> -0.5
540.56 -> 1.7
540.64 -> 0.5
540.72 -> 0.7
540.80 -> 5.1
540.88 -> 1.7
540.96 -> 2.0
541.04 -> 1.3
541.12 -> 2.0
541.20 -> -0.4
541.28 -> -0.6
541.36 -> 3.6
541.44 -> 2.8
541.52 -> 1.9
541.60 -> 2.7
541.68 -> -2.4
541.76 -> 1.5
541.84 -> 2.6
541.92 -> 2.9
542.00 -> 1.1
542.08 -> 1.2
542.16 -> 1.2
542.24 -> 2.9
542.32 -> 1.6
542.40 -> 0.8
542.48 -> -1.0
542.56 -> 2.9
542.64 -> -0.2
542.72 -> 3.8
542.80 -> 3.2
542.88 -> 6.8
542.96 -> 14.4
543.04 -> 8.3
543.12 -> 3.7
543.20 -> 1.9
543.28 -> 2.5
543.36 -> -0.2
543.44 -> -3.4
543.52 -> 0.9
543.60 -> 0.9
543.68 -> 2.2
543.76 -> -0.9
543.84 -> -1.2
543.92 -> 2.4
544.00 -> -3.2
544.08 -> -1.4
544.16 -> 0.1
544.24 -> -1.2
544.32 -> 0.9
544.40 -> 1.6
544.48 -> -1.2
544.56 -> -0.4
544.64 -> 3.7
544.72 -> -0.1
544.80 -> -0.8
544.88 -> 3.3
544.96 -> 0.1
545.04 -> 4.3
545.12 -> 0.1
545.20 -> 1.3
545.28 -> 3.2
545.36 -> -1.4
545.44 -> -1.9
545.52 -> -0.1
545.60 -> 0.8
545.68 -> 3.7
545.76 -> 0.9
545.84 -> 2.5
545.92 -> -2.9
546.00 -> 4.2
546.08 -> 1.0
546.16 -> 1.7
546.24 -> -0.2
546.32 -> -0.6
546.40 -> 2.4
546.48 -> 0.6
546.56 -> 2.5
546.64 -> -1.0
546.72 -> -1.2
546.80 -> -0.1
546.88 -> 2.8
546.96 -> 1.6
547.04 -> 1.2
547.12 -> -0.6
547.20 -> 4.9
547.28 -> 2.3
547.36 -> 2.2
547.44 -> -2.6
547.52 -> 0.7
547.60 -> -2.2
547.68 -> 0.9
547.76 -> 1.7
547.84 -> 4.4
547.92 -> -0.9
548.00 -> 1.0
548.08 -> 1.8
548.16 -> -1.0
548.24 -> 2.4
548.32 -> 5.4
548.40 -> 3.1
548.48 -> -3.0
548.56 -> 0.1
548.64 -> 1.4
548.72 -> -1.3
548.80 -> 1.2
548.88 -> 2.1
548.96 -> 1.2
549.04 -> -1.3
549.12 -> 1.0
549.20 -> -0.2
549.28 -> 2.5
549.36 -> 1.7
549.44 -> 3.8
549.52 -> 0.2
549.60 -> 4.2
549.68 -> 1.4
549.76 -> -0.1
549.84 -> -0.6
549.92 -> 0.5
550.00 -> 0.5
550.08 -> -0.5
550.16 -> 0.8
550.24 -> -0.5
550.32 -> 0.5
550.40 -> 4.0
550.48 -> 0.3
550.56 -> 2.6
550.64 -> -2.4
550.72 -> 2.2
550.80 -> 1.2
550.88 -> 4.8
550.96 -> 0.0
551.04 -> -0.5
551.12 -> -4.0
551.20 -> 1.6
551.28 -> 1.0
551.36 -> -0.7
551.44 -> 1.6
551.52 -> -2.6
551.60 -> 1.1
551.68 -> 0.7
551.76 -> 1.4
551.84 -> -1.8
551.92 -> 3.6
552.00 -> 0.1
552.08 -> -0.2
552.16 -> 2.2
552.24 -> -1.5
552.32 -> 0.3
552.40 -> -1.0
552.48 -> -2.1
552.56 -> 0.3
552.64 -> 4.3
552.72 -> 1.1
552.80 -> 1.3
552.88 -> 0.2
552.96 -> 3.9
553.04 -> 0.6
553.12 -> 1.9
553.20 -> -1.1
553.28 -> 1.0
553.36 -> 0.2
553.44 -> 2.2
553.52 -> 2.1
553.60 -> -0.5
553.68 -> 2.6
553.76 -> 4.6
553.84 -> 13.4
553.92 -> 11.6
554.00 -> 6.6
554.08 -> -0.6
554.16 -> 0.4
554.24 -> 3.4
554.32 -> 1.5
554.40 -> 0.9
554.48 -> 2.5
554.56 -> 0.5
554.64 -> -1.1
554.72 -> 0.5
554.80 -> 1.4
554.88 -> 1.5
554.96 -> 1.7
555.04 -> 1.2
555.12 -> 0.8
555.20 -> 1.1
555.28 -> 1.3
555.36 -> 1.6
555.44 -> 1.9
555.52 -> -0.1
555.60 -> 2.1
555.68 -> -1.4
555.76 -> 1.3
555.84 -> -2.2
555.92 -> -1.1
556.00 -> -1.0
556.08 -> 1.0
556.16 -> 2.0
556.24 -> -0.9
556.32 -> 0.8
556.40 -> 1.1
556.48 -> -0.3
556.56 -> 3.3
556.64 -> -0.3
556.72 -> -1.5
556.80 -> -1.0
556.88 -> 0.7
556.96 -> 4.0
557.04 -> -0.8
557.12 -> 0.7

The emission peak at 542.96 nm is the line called Hbeta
